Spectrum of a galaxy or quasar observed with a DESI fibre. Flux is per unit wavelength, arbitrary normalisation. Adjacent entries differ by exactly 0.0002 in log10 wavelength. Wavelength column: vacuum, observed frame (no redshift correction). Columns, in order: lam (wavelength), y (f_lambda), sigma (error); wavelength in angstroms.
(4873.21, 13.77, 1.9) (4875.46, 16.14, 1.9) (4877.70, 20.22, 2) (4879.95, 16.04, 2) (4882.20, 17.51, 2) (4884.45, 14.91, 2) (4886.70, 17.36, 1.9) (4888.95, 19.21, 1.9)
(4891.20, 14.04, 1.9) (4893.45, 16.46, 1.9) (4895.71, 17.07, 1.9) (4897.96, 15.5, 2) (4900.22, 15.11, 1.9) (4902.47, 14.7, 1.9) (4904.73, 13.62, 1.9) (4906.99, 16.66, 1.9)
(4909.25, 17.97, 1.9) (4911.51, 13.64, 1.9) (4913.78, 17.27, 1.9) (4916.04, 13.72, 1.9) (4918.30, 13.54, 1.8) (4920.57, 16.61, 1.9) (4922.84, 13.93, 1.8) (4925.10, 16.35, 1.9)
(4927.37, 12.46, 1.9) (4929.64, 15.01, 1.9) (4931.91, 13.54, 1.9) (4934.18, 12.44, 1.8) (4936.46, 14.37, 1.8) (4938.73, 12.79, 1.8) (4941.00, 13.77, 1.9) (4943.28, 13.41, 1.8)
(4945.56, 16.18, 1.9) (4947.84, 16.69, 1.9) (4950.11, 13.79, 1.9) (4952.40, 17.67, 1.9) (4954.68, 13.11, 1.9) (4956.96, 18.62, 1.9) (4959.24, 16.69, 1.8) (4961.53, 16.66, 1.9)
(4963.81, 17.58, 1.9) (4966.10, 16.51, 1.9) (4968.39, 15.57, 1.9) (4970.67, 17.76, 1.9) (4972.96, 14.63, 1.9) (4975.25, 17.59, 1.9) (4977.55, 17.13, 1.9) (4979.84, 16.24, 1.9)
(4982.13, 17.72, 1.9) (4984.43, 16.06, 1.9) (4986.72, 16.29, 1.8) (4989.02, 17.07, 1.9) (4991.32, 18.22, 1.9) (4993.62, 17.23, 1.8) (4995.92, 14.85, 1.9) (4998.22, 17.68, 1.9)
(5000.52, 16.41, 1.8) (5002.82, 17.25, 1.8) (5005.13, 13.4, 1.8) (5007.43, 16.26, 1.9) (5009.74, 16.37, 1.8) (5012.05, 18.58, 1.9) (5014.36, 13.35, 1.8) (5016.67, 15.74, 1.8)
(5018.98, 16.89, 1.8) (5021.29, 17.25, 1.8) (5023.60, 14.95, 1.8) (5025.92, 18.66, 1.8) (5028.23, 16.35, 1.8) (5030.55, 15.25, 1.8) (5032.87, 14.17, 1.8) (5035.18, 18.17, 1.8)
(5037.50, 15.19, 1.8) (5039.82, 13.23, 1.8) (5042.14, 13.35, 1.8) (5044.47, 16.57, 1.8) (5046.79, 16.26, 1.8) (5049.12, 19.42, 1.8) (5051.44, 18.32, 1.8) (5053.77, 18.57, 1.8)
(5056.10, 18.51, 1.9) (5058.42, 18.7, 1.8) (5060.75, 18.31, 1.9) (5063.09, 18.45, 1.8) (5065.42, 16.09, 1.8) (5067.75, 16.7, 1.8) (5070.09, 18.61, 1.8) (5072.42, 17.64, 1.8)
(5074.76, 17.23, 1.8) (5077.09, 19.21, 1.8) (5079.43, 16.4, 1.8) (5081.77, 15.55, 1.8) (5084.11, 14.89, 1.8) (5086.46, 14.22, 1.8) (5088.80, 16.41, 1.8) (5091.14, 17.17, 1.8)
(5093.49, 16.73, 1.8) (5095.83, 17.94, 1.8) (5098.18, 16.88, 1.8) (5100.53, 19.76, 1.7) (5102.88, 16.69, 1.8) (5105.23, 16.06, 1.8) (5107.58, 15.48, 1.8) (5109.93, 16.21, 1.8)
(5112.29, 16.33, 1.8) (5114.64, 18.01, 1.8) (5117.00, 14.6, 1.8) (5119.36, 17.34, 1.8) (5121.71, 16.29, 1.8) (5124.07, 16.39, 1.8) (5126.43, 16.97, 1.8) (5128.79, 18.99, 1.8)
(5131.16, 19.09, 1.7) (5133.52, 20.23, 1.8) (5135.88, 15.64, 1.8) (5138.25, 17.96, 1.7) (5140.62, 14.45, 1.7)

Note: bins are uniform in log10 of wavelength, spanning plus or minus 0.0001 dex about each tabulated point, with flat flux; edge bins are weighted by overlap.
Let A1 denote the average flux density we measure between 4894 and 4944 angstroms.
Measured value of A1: 14.7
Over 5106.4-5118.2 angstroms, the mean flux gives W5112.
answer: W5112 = 16.1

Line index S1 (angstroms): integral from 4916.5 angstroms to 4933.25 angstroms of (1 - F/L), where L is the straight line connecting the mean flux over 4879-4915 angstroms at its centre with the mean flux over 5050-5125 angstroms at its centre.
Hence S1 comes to 1.83 angstroms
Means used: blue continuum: 16.1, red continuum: 17.1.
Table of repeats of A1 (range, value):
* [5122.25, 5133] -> 17.9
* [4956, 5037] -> 16.5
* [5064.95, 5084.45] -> 17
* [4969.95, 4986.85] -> 16.7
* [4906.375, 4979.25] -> 15.4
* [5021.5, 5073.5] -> 16.9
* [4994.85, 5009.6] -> 16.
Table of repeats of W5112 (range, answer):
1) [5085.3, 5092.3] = 16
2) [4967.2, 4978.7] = 16.5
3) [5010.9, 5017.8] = 15.9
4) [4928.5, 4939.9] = 13.6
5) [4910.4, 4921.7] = 15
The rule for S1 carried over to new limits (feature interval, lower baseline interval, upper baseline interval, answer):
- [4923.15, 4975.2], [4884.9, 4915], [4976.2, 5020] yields 3.1 angstroms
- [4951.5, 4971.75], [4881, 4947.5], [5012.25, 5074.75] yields -1.2 angstroms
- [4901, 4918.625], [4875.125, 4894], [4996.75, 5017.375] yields 1.6 angstroms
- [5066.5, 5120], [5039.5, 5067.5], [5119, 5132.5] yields 2.0 angstroms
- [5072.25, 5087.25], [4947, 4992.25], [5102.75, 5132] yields 0.3 angstroms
